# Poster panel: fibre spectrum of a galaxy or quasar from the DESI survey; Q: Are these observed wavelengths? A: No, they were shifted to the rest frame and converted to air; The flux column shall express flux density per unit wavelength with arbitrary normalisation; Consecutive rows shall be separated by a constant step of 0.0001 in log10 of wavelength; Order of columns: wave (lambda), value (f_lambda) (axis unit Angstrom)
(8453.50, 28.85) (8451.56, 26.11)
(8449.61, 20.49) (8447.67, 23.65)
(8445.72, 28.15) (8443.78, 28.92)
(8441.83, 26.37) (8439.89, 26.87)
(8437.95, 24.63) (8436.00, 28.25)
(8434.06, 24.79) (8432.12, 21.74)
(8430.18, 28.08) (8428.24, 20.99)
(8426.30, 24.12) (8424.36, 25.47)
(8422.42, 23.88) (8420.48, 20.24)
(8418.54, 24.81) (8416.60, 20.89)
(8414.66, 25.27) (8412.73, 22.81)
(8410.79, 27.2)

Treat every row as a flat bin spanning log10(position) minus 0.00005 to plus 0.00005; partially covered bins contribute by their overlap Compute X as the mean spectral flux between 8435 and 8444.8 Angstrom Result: 27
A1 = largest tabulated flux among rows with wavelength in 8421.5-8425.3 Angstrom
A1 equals 25.47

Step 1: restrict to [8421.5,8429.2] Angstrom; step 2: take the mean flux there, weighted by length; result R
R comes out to 23.6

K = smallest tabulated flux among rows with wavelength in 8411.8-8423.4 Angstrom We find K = 20.24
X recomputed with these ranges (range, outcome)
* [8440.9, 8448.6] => 26.8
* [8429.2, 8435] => 24.9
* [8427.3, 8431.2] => 24.5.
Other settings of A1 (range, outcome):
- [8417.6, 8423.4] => 24.81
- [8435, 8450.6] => 28.92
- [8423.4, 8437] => 28.25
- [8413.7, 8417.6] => 25.27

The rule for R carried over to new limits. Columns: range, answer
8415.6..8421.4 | 22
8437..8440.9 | 25.8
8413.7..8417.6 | 23.1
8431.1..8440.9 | 25.3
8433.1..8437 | 26.5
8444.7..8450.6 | 24.1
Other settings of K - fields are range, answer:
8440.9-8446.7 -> 26.37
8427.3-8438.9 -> 20.99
